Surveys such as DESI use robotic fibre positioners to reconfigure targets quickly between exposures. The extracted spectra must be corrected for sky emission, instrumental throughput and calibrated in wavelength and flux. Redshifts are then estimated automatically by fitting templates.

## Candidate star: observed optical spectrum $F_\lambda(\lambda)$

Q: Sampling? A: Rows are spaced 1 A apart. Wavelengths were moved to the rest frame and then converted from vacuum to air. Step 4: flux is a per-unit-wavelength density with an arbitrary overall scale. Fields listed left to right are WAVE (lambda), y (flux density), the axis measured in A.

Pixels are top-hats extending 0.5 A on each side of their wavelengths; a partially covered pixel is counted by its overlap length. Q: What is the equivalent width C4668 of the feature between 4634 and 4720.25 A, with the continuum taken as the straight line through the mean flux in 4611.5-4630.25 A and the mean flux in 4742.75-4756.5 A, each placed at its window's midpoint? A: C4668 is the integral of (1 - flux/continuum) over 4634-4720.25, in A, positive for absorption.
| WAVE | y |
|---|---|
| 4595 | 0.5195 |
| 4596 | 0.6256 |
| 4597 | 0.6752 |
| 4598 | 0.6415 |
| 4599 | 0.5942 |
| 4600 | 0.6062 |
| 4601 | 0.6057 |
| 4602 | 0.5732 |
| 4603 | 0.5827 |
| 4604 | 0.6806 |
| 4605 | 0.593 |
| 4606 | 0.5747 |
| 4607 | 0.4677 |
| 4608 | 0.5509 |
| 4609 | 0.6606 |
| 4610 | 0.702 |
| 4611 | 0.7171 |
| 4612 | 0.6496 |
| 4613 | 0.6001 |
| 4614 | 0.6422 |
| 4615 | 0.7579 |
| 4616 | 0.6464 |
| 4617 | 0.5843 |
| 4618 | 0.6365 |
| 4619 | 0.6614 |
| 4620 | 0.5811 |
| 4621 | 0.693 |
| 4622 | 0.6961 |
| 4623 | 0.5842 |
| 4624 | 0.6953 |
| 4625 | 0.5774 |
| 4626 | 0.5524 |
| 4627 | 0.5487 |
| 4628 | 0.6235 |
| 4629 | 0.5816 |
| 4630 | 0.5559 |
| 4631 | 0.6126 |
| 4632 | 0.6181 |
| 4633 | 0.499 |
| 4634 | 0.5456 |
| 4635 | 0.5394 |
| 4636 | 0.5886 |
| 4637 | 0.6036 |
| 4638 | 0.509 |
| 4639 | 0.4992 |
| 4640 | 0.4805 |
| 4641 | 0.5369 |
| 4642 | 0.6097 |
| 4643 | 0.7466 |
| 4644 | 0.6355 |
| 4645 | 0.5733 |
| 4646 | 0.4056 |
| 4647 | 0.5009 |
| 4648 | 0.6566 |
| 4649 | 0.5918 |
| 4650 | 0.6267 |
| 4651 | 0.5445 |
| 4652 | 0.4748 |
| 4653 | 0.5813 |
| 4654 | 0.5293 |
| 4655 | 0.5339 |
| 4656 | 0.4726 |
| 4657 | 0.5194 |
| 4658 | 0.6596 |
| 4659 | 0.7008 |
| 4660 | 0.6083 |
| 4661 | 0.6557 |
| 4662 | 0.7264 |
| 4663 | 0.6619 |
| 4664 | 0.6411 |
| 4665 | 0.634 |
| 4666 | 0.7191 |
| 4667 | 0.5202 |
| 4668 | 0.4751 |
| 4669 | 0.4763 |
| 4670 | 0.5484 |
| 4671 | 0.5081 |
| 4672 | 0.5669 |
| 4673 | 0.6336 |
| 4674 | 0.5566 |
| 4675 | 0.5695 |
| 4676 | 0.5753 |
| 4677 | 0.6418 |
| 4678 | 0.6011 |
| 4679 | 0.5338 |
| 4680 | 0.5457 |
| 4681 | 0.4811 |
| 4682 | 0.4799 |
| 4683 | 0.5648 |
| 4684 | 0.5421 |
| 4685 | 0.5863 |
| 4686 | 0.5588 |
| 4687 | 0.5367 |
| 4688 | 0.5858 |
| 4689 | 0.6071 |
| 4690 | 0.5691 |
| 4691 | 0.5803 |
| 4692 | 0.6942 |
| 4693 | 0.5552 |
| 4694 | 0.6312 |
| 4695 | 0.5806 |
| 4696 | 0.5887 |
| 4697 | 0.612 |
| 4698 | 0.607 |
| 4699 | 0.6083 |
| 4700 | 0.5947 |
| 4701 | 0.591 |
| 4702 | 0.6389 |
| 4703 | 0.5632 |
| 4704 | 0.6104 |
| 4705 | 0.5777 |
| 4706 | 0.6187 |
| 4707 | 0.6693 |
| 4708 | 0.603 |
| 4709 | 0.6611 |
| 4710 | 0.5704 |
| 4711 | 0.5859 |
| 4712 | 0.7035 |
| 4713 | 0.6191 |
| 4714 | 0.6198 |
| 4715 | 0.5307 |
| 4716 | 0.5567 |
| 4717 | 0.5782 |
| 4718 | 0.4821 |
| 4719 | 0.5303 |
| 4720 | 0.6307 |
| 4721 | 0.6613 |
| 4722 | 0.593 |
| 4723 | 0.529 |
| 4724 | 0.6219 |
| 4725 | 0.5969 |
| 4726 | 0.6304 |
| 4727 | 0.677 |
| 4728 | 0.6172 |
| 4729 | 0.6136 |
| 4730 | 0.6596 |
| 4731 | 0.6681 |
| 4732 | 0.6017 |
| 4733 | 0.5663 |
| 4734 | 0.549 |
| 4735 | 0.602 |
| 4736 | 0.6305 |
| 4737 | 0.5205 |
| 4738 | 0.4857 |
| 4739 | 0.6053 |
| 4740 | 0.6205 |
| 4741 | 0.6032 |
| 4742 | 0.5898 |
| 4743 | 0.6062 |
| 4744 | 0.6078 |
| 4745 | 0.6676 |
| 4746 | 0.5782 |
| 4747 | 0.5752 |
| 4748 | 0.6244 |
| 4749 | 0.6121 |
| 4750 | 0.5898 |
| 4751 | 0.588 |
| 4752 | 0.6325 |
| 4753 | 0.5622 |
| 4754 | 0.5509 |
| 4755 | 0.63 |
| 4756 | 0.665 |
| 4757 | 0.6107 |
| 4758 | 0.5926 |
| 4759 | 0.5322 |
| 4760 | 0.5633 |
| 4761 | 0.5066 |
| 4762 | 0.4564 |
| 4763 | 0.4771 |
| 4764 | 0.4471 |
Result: 5.00 A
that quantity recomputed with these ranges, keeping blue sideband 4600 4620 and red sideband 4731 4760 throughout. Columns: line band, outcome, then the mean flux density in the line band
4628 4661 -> 2.52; 0.569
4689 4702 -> 0.05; 0.603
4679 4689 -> 1.02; 0.545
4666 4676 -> 0.99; 0.55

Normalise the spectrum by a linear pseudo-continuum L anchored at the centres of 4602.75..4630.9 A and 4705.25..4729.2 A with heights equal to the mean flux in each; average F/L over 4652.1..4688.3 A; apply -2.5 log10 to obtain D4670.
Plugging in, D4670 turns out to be 0.069 mag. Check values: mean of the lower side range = 0.622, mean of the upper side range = 0.604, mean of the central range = 0.575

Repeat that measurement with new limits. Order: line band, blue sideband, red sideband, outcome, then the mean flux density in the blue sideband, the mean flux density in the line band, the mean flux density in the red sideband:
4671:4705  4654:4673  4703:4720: 0.02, 0.59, 0.58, 0.595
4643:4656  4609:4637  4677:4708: 0.09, 0.619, 0.559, 0.585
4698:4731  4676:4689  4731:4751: -0.05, 0.558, 0.605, 0.593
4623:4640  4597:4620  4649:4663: 0.07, 0.624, 0.57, 0.59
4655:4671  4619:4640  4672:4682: -0.05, 0.585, 0.596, 0.566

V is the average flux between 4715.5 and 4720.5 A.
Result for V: 0.556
